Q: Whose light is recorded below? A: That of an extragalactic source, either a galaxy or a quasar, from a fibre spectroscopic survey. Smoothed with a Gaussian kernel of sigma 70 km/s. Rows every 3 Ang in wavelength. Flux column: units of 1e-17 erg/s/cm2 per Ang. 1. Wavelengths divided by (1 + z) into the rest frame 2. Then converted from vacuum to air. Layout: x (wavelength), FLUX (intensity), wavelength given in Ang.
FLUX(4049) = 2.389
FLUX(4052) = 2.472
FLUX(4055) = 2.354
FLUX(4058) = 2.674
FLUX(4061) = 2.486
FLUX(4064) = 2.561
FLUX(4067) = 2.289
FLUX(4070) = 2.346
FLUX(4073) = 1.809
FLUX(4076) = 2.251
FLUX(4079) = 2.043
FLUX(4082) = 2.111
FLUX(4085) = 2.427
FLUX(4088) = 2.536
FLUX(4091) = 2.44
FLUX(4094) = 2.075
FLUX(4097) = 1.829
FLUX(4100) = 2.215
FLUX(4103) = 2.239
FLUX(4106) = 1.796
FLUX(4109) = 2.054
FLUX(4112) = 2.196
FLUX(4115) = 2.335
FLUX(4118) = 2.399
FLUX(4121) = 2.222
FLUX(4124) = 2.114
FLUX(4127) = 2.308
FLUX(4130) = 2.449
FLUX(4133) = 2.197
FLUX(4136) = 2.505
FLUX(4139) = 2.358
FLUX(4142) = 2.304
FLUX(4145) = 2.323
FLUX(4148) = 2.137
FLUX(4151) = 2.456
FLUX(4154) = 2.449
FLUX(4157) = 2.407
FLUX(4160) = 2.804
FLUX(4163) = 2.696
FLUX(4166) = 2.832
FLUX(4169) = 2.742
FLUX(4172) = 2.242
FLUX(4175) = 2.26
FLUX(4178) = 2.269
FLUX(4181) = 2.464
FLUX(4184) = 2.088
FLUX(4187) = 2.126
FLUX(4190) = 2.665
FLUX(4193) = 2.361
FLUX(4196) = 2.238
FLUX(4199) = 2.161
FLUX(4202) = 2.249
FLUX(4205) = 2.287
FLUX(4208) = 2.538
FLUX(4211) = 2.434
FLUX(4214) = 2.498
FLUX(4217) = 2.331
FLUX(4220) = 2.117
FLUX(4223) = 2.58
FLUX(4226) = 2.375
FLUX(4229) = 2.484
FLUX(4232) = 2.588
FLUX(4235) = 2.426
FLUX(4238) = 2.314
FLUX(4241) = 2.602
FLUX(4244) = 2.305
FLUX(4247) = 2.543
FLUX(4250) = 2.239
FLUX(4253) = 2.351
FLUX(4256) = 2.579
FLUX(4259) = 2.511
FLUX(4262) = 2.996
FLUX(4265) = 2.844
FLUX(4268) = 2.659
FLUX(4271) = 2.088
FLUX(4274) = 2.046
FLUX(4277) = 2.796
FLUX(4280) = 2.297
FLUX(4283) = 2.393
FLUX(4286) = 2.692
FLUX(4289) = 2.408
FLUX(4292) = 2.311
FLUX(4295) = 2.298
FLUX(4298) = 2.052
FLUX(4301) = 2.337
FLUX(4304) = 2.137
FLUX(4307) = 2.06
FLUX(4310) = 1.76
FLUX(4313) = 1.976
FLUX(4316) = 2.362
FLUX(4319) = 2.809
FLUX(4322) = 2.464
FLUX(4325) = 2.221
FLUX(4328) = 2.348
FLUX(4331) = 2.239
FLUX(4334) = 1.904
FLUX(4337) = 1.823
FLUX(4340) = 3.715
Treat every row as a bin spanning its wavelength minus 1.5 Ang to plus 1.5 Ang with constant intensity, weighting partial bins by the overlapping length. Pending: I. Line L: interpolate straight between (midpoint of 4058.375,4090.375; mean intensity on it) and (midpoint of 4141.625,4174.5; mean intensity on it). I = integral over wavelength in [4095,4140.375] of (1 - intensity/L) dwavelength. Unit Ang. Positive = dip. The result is 3.6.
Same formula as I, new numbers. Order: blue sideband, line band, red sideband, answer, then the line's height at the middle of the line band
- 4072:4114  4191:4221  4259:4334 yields -0.90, 2.26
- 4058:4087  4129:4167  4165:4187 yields -1.49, 2.36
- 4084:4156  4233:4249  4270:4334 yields -1.12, 2.28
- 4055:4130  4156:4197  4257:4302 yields -1.89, 2.34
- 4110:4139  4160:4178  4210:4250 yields -1.52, 2.35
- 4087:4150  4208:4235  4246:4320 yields -1.23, 2.33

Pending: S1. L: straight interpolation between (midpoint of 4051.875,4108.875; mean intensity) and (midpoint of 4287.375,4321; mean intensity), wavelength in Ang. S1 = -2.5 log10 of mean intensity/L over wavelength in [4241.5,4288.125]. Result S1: -0.12 mag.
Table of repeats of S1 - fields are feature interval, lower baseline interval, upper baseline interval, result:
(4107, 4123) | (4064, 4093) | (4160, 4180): 0.07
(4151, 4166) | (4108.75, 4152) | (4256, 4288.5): -0.11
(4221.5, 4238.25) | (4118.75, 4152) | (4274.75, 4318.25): -0.08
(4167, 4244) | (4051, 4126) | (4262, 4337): -0.04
